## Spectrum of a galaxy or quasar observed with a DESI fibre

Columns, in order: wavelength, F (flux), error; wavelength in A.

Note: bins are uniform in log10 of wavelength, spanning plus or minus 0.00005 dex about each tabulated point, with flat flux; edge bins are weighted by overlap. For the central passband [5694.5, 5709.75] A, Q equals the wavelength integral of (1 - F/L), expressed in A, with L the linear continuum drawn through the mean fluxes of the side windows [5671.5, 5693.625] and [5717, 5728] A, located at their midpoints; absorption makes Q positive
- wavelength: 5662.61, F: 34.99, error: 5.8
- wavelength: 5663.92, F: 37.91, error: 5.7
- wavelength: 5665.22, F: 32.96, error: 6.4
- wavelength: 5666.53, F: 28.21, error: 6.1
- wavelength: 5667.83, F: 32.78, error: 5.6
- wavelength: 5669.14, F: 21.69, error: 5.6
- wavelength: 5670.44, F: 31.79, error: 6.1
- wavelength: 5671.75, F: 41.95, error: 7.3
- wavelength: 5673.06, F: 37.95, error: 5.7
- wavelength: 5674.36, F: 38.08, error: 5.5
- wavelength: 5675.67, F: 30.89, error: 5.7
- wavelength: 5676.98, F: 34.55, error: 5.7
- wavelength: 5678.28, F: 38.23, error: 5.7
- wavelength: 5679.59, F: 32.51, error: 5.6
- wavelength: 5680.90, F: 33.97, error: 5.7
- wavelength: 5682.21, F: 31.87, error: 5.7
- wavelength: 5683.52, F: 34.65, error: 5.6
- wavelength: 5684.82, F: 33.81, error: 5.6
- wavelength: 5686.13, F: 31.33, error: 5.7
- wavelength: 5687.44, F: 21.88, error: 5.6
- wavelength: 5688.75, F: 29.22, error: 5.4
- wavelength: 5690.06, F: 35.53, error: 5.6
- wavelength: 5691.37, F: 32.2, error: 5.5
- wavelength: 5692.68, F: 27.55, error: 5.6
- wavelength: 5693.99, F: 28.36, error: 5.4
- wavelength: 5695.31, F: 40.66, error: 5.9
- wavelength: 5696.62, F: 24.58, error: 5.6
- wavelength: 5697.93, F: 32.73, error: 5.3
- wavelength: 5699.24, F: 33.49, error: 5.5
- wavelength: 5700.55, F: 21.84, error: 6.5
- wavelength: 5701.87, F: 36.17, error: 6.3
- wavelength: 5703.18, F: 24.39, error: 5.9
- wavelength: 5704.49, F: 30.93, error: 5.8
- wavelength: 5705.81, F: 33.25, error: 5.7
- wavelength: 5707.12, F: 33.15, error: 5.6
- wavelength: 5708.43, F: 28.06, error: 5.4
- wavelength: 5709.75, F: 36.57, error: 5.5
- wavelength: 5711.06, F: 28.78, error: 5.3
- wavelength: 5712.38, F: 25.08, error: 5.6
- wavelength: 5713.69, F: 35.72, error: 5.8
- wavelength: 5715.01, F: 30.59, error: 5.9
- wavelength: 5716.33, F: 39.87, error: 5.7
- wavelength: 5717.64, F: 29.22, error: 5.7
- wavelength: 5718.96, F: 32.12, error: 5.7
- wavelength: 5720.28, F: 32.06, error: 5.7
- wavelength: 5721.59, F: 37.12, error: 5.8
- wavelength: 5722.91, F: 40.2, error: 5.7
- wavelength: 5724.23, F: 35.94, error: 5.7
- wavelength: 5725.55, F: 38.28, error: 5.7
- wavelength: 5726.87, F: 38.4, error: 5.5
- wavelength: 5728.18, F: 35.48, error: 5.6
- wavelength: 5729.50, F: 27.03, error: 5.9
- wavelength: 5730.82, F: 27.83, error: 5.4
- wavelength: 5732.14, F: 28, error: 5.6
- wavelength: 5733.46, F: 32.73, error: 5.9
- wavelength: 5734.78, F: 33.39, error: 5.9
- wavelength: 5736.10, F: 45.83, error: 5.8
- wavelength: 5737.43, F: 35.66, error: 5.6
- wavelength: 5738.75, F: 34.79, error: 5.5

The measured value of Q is 1.4 A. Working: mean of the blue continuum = 33.1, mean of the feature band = 31.1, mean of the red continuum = 35.4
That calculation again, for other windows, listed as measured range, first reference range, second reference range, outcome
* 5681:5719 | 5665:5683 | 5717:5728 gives 3.64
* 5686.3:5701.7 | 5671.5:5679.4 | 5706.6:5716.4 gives 1.78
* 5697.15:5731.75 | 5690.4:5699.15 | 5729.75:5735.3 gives -1.93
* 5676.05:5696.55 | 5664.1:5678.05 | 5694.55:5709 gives -0.02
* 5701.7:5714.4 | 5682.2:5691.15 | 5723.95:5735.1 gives 0.41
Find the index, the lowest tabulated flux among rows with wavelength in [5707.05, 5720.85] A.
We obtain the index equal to 25.08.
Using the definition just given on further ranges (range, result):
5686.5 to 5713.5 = 21.84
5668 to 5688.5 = 21.69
